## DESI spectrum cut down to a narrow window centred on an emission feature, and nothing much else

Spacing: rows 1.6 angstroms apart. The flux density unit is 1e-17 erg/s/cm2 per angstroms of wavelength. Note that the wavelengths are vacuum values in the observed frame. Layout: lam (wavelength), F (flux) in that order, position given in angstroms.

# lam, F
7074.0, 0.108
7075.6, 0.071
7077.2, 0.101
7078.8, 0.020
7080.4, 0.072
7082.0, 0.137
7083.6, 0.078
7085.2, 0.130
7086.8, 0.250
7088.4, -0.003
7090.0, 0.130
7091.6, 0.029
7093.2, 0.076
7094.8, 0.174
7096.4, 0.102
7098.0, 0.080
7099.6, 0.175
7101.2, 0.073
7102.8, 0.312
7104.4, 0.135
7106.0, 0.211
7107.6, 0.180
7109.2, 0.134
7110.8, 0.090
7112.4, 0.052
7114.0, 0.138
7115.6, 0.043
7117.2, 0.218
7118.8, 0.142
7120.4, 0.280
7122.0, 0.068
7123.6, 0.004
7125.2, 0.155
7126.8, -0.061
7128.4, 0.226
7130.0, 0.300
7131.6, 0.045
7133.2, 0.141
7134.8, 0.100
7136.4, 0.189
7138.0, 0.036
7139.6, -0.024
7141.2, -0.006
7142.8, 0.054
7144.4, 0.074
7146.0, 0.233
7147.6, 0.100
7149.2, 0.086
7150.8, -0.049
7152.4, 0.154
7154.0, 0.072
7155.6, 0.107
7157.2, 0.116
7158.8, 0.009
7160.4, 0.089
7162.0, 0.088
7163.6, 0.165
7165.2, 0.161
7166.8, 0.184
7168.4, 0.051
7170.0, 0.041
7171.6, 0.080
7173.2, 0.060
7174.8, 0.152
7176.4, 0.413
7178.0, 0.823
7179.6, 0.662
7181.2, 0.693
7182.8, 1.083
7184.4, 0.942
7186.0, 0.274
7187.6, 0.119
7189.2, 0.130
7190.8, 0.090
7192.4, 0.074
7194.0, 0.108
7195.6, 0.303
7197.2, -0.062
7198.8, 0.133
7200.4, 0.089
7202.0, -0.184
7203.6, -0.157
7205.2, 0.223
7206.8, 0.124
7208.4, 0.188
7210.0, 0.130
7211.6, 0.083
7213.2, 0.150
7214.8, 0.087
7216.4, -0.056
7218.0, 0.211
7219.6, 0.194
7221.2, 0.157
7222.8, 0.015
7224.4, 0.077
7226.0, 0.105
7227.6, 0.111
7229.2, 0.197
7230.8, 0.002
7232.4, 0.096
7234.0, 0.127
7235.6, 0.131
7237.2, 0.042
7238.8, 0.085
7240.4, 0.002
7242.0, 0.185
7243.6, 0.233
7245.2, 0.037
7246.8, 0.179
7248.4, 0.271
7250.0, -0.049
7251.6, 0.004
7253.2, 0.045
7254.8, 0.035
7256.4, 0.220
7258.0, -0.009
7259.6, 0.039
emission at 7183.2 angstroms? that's [O II]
